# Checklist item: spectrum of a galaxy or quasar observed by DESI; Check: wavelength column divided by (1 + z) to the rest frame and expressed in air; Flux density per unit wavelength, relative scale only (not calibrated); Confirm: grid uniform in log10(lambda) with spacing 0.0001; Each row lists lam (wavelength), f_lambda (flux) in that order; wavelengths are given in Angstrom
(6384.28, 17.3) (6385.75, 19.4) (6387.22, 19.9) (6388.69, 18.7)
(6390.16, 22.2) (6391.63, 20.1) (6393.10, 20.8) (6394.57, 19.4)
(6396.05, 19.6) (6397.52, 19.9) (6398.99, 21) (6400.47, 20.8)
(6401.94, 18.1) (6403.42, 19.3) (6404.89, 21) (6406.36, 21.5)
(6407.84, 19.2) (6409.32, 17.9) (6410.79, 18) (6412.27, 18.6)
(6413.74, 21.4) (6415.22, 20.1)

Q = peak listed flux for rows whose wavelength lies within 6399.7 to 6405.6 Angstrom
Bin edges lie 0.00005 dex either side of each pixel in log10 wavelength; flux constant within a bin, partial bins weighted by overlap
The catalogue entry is 21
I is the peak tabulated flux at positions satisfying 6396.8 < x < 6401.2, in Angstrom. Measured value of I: 21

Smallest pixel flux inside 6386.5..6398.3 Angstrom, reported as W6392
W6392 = 18.7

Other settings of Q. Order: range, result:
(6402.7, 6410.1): 21.5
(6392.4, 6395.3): 20.8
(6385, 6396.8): 22.2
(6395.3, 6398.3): 19.9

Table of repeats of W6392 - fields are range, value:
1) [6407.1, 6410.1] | 17.9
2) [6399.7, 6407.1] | 18.1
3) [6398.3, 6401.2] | 20.8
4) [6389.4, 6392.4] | 20.1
